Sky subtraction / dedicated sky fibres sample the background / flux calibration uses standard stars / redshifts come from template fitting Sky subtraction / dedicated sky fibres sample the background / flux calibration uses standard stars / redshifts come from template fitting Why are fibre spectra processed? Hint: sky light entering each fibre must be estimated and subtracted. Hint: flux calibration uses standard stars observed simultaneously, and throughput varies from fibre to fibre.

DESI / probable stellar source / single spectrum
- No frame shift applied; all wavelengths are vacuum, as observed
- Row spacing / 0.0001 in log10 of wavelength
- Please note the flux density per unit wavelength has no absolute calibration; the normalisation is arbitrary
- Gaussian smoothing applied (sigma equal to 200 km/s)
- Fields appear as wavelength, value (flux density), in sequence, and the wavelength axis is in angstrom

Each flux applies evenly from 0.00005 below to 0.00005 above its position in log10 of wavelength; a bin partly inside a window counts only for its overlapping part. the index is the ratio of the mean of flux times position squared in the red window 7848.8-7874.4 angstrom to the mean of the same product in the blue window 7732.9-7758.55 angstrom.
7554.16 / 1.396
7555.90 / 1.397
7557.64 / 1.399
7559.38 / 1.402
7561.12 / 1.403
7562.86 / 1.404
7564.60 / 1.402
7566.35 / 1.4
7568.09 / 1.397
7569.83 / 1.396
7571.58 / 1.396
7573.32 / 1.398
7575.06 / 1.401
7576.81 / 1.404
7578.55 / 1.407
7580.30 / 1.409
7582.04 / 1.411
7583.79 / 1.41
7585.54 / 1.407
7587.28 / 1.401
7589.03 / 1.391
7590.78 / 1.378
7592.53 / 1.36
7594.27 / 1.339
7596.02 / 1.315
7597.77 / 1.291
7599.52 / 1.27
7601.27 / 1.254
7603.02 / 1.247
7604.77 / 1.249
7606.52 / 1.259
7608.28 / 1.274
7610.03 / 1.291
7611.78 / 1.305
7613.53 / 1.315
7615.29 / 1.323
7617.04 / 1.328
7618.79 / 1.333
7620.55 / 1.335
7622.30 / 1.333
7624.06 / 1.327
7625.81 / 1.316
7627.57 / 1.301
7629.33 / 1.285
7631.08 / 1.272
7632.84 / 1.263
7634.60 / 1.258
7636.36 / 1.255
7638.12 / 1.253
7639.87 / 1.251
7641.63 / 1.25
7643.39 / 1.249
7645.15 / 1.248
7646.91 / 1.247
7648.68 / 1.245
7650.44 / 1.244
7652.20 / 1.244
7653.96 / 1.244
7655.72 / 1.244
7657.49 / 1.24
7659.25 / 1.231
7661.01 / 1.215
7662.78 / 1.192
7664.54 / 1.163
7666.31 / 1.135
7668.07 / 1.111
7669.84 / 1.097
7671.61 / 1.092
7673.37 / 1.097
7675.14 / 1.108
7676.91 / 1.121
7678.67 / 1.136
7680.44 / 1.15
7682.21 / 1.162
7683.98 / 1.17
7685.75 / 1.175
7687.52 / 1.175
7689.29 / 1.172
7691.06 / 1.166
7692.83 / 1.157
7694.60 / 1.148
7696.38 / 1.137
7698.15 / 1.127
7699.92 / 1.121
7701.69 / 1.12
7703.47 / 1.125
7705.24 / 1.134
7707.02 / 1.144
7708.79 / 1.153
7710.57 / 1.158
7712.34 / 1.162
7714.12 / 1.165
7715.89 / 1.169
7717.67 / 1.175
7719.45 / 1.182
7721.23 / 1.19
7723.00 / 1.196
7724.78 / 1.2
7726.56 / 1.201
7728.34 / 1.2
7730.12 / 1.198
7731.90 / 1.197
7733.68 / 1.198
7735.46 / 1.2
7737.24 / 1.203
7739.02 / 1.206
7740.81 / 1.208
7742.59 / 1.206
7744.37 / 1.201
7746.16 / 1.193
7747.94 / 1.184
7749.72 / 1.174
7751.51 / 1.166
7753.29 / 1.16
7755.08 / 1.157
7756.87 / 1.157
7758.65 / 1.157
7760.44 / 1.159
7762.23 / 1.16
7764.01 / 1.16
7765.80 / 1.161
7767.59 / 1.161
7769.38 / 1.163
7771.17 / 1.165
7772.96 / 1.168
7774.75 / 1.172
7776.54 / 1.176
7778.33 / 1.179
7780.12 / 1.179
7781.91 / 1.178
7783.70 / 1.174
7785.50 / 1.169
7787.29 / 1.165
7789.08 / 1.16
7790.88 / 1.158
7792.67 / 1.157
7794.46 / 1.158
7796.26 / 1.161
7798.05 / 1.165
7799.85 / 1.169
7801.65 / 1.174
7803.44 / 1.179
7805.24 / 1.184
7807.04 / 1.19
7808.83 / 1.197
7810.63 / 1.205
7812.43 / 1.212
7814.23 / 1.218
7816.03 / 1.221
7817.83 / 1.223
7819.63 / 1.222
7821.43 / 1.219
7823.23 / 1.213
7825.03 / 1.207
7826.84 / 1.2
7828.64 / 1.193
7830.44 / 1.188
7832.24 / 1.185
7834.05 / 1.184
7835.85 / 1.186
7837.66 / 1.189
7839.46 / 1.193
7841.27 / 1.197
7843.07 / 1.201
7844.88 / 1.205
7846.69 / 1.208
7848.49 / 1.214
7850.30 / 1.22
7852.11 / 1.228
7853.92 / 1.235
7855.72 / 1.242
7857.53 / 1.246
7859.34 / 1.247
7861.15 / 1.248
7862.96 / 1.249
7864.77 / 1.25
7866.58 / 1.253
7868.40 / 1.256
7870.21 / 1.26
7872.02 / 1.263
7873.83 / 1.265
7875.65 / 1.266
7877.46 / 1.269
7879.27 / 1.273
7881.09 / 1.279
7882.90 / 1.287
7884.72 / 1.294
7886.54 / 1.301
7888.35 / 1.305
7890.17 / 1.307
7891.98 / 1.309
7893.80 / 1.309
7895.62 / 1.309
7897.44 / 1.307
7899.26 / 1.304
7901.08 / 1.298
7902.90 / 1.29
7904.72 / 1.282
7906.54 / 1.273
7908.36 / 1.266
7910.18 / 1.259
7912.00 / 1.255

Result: 1.08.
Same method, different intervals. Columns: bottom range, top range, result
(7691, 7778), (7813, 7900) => 1.10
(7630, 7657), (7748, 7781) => 0.96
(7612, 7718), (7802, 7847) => 1.04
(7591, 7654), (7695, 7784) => 0.94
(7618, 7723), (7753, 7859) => 1.03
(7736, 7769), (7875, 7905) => 1.14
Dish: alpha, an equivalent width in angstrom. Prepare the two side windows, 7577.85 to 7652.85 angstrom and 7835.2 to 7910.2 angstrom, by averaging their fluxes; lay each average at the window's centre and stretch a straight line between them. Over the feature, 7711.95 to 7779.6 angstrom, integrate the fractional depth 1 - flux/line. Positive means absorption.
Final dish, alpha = 5.37 angstrom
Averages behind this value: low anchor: 1.31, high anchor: 1.26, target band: 1.18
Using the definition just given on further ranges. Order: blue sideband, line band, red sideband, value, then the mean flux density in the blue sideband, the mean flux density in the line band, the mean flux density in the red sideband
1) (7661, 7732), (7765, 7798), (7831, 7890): 0.9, 1.15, 1.17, 1.24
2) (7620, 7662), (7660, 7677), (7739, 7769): 1.5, 1.26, 1.13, 1.17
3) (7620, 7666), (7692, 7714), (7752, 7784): 1.3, 1.26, 1.14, 1.17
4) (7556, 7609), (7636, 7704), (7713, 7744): 4.4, 1.36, 1.18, 1.19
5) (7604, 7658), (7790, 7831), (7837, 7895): 2.2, 1.28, 1.19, 1.25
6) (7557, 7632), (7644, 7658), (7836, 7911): 0.9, 1.35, 1.24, 1.26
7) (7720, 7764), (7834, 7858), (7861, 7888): 0.8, 1.19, 1.21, 1.27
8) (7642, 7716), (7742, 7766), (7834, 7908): 0.7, 1.17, 1.17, 1.26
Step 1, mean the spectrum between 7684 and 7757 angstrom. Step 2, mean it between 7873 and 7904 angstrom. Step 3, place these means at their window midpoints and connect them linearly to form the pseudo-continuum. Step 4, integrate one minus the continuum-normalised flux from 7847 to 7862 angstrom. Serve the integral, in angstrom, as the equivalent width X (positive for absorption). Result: 0.4 angstrom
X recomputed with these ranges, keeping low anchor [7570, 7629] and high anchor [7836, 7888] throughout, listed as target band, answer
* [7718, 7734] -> 1.2 angstrom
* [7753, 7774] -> 1.9 angstrom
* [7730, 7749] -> 1.3 angstrom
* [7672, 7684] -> 1.6 angstrom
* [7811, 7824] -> 0.4 angstrom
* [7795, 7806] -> 0.8 angstrom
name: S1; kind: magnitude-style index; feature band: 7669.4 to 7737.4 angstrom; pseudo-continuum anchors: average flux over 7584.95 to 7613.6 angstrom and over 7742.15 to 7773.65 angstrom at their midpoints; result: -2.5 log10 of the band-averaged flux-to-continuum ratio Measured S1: 0.05 mag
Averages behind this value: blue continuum 1.31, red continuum 1.17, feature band 1.16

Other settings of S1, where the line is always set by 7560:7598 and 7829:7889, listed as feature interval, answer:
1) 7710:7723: 0.12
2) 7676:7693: 0.15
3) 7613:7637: 0.05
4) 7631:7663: 0.09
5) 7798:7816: 0.07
